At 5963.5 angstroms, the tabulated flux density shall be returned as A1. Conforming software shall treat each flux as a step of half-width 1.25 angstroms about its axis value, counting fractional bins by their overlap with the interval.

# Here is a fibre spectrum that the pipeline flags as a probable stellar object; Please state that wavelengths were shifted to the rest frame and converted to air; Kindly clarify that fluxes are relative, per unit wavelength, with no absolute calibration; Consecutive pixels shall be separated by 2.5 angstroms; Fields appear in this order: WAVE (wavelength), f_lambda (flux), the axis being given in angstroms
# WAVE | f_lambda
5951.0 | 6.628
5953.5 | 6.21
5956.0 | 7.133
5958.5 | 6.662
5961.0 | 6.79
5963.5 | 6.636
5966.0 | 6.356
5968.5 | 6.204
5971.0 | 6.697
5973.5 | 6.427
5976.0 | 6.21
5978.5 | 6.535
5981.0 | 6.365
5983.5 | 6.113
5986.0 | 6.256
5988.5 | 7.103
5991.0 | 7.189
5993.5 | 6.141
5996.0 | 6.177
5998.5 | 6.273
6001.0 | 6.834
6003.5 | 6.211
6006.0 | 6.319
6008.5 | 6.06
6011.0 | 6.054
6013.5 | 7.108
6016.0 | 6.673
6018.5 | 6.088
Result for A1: 6.636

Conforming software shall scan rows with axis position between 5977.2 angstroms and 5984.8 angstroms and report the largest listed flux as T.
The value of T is 6.535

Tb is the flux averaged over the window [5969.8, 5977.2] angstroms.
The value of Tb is 6.44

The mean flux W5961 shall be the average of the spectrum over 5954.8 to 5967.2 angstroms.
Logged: 6.72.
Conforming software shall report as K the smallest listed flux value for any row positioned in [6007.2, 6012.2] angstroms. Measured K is 6.054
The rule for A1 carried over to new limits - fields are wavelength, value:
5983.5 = 6.113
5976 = 6.21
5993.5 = 6.141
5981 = 6.365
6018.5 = 6.088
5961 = 6.79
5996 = 6.177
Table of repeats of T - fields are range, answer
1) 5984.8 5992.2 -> 7.189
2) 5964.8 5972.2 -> 6.697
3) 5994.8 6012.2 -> 6.834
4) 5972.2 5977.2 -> 6.427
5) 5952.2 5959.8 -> 7.133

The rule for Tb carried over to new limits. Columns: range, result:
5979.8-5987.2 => 6.24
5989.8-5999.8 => 6.44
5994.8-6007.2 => 6.36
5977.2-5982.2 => 6.45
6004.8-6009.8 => 6.19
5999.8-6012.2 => 6.29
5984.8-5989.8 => 6.69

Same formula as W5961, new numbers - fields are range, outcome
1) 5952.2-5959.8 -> 6.67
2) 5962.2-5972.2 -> 6.47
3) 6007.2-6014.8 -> 6.41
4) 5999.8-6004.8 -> 6.52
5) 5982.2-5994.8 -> 6.56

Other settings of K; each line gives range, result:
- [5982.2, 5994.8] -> 6.113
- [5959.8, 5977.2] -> 6.204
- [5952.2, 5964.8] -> 6.21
